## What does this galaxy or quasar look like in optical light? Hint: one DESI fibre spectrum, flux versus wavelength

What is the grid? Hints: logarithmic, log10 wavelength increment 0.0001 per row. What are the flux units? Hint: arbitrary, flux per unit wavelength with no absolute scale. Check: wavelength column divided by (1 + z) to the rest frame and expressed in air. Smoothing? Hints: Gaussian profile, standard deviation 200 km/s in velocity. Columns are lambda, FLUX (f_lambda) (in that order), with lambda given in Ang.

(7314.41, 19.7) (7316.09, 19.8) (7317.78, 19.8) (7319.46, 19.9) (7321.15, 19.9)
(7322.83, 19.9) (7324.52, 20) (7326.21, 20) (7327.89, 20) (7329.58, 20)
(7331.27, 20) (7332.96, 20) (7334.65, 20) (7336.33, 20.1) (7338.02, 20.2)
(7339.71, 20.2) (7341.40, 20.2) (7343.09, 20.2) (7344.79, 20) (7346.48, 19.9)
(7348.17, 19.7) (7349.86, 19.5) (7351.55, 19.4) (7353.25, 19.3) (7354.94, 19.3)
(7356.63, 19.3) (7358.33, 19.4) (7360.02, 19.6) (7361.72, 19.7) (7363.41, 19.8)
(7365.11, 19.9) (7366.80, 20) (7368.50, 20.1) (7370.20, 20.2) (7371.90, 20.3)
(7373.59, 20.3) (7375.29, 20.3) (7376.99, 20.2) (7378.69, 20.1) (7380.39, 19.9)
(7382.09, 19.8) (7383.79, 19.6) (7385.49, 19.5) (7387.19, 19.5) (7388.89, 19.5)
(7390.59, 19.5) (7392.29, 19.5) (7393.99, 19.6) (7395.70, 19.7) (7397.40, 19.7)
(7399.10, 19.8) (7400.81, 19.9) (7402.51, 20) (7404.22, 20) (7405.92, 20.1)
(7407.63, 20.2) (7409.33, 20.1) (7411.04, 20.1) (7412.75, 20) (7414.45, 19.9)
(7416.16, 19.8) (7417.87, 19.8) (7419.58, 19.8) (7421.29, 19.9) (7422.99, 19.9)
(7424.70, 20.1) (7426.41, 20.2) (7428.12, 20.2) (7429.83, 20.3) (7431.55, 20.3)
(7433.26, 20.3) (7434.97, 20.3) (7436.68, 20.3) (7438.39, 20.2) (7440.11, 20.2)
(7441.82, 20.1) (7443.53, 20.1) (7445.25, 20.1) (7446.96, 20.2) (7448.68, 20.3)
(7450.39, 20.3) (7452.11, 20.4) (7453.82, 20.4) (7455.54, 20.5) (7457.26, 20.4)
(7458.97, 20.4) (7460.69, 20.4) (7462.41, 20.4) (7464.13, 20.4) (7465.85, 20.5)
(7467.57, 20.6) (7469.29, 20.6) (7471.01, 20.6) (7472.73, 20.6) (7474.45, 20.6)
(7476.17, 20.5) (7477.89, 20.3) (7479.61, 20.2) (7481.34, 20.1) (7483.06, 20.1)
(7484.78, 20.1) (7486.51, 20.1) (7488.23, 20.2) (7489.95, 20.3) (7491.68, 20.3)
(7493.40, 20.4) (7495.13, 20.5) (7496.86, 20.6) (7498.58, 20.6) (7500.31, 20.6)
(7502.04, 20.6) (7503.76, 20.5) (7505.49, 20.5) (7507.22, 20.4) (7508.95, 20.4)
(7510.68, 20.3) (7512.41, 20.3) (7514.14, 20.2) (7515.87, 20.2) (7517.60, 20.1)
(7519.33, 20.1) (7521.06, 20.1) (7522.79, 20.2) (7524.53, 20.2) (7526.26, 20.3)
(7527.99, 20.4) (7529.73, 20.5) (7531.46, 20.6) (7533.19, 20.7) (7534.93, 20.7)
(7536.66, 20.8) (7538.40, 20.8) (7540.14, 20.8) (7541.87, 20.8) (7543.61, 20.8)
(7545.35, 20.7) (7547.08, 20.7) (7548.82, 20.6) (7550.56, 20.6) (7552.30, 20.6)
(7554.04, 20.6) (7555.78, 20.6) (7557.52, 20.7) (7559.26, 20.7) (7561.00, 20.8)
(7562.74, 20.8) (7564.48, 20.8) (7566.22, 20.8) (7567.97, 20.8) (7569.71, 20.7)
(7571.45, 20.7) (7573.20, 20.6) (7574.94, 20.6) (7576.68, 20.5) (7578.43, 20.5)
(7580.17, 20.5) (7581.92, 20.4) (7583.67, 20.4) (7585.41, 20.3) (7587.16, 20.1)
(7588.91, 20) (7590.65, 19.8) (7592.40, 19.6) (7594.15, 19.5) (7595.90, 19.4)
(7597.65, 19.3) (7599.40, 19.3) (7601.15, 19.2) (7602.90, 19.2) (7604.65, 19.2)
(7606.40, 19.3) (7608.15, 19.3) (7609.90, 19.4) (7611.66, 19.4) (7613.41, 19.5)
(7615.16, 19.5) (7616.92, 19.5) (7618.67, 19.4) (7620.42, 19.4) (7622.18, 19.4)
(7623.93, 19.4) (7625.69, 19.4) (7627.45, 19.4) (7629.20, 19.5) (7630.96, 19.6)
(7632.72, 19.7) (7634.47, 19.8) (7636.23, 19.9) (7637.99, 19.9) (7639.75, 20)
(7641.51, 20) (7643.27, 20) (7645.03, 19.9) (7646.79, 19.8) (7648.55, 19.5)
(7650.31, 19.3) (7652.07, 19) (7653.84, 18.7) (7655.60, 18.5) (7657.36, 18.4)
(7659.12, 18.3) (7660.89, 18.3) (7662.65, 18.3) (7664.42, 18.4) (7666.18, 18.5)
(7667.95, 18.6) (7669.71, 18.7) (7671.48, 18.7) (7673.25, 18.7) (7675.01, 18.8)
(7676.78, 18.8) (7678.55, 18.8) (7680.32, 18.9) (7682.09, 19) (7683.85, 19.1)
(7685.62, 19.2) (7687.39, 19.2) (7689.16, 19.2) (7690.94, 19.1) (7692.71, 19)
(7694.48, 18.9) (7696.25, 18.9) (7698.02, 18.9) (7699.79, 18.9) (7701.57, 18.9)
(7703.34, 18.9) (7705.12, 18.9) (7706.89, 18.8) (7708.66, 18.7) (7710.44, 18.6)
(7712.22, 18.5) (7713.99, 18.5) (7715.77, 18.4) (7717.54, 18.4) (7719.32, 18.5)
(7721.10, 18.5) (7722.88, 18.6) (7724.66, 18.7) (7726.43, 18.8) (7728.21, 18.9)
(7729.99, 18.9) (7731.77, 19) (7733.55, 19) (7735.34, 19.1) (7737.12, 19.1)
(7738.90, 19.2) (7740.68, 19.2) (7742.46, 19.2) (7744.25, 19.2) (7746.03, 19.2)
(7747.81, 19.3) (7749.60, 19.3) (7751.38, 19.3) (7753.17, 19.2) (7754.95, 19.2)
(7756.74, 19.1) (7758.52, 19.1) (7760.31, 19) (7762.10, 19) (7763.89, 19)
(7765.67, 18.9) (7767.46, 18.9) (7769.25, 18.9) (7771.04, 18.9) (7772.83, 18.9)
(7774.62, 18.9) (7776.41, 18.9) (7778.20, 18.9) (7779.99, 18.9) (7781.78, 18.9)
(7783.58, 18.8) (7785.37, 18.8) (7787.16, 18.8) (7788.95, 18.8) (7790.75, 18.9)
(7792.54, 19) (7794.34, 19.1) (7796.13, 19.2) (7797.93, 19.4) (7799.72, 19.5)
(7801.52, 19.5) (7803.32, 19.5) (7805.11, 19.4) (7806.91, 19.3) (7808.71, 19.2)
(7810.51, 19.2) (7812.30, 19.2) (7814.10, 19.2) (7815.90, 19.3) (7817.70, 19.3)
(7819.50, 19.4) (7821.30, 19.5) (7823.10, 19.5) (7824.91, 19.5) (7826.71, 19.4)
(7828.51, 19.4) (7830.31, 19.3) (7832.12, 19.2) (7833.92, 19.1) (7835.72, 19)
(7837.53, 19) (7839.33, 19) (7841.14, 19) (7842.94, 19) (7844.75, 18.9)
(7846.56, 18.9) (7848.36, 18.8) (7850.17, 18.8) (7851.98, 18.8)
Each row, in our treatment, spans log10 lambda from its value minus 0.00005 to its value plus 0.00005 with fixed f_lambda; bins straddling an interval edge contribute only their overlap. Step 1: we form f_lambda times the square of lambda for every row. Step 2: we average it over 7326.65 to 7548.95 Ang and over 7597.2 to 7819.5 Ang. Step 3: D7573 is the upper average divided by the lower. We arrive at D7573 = 1.02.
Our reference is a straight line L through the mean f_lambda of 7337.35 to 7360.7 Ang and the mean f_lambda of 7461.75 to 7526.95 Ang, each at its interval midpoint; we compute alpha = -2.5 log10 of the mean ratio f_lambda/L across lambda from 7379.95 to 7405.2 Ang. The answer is 0.01 mag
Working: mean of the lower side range 19.7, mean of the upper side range 20.4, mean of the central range 19.7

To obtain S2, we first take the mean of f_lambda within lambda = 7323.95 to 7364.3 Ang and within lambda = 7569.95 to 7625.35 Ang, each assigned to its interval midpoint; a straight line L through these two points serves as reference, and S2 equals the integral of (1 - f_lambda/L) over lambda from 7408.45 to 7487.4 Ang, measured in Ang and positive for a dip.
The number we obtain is -1.8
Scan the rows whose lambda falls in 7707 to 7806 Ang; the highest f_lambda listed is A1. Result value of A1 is 19.5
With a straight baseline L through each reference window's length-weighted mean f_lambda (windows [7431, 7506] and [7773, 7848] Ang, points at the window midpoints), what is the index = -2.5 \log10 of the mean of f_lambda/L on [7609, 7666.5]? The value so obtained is 0.03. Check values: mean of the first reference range 20.4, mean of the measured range 19.3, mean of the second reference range 19.1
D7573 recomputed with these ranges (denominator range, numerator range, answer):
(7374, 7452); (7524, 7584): 1.07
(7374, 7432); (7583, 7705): 1.03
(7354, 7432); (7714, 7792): 1.05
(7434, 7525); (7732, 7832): 1.02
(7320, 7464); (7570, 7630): 1.04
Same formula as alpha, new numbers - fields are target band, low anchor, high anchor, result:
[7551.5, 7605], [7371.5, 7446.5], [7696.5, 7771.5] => -0.04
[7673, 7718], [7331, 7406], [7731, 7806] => 0.02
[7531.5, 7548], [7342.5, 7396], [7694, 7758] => -0.08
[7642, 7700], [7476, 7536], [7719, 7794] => 0.03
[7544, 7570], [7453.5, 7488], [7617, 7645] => -0.04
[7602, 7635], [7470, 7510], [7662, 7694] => -0.01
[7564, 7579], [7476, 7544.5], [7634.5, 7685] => -0.04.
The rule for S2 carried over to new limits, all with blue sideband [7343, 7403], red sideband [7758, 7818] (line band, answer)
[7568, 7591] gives -1.18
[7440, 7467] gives -0.95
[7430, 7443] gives -0.38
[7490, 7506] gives -0.77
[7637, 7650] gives -0.36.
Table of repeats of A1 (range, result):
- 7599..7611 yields 19.4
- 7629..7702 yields 20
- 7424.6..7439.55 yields 20.3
